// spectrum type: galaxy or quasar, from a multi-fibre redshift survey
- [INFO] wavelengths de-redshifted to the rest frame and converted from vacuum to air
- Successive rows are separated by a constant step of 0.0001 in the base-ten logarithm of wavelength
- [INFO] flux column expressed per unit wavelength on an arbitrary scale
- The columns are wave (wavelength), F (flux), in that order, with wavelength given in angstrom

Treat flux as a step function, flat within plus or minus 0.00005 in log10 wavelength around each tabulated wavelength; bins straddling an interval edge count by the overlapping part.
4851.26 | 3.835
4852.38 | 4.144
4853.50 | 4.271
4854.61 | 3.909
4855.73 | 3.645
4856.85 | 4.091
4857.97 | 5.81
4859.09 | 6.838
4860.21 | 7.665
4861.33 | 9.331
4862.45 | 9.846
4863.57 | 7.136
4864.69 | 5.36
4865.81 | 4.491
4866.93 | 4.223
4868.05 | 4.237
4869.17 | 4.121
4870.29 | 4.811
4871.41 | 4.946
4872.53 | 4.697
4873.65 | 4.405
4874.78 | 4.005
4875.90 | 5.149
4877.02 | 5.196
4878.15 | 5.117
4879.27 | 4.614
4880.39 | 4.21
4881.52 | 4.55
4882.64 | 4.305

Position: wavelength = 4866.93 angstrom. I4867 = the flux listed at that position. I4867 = 4.223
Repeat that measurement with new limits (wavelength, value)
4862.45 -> 9.846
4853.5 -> 4.271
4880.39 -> 4.21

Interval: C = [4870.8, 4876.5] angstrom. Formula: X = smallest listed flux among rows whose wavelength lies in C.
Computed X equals 4.005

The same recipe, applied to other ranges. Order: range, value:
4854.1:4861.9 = 3.645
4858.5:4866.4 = 4.491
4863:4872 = 4.121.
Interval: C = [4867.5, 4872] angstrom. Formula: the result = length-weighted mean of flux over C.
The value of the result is 4.54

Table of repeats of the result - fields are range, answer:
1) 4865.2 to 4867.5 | 4.38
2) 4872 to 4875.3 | 4.36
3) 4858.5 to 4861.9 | 7.92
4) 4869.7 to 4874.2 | 4.72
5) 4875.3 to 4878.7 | 5.14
